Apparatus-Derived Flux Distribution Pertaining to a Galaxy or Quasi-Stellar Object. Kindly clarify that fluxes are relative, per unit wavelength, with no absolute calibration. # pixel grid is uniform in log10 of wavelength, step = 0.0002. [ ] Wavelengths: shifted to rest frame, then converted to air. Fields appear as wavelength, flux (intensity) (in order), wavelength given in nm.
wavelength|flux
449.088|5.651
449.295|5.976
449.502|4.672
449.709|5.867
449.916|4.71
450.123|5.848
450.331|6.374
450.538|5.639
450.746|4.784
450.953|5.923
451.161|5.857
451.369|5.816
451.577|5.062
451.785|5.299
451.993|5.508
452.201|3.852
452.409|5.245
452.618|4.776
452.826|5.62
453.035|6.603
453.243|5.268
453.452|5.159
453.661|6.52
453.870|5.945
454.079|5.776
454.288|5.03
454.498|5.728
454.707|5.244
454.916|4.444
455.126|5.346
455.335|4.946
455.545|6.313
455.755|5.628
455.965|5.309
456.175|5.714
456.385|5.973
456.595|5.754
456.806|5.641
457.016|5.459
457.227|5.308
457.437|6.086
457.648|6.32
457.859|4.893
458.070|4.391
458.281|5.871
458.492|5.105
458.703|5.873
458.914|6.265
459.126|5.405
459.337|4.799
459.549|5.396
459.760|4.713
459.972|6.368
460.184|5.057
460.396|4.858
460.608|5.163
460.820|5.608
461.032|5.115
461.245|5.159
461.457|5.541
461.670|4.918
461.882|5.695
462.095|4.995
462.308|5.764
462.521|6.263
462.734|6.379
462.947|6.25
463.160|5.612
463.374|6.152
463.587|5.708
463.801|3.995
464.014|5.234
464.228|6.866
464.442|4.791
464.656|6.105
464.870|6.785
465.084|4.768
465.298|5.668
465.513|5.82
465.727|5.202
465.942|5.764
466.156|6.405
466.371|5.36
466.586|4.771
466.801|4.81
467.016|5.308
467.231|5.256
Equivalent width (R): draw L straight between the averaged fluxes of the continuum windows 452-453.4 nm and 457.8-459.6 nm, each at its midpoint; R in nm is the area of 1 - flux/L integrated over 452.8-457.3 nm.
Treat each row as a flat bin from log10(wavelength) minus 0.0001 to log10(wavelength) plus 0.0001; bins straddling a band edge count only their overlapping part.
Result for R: -0.25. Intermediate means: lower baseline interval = 5.25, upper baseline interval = 5.34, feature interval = 5.58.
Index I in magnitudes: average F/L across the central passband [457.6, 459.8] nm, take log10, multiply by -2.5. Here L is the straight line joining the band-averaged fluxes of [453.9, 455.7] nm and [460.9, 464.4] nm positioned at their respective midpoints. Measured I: 0.02 mag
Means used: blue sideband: 5.39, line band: 5.36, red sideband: 5.59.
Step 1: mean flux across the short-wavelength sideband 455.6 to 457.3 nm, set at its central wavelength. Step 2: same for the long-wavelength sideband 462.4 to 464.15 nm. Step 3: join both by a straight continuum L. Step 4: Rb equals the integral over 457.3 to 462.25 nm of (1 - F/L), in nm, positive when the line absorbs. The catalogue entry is 0.26 nm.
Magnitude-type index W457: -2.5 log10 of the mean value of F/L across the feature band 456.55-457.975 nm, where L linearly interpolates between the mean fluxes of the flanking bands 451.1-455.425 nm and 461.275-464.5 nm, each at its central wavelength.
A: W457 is -0.03 mag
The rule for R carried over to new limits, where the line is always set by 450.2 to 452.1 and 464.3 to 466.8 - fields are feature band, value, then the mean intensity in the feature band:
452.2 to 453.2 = 0.04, 5.37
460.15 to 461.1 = 0.07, 5.17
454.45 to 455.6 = 0.06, 5.28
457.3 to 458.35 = 0.02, 5.49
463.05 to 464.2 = 0.03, 5.45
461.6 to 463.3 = -0.06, 5.76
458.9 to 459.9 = 0.06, 5.26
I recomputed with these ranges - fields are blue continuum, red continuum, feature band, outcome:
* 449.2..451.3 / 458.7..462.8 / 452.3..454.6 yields -0.01 mag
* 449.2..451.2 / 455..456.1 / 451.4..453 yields 0.08 mag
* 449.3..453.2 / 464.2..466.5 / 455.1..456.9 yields -0.02 mag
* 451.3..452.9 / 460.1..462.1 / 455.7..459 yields -0.08 mag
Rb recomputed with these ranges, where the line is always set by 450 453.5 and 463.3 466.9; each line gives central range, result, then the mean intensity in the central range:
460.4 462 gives 0.07 nm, 5.28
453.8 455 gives 0.02 nm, 5.36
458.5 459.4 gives -0.01 nm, 5.57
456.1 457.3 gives -0.04 nm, 5.65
